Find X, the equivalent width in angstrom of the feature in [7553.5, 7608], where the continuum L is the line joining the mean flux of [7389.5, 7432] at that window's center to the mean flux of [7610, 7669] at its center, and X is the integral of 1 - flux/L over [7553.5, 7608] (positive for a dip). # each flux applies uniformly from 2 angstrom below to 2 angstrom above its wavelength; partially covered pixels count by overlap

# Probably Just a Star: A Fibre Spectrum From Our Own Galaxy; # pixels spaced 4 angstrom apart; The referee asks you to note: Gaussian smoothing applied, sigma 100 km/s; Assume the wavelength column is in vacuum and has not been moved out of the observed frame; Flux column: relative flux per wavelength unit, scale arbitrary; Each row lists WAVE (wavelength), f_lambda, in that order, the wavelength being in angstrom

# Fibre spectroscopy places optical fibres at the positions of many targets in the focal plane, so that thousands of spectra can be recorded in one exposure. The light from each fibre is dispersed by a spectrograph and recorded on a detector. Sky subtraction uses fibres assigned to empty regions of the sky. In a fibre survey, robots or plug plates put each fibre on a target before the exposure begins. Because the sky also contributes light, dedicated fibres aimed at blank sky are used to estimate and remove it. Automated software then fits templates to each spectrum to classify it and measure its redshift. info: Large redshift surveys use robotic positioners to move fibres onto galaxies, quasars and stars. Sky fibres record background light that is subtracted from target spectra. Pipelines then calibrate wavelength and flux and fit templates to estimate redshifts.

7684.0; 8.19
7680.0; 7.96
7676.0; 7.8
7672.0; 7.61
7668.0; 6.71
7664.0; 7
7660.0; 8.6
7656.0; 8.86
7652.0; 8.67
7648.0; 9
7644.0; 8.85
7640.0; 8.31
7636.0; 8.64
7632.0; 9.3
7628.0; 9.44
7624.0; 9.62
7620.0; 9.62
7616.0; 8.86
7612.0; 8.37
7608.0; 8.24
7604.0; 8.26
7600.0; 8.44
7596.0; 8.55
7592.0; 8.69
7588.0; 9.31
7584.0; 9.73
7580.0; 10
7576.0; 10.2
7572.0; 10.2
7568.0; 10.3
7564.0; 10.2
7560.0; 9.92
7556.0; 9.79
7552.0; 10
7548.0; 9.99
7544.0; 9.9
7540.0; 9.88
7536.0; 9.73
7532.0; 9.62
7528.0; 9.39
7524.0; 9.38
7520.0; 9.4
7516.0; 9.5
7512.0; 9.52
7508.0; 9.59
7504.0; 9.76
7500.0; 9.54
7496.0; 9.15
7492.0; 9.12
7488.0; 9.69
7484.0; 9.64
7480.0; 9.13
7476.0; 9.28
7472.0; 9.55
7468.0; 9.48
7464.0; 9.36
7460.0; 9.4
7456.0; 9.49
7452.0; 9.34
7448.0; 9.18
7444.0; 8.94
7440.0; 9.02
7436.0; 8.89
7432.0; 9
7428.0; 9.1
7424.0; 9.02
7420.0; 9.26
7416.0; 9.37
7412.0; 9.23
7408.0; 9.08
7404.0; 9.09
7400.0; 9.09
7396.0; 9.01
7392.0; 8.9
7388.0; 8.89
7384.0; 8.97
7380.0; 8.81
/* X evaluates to -4.1 angstrom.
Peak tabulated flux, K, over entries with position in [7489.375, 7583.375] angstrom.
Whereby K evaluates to 10.3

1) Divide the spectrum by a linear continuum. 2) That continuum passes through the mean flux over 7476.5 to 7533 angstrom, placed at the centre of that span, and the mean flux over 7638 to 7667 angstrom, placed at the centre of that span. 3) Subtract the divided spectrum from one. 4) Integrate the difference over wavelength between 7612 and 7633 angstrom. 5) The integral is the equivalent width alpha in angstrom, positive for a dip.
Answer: -1.6 angstrom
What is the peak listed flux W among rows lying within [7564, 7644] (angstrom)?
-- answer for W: 10.3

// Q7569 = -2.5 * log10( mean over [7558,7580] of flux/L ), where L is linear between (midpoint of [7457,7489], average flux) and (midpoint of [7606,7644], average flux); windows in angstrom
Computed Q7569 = -0.12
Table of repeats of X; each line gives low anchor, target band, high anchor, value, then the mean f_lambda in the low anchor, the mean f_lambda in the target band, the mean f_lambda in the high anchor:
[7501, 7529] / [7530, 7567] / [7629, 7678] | -2.8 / 9.51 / 9.9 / 8.3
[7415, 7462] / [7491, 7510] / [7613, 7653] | -0.7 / 9.16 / 9.45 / 9.02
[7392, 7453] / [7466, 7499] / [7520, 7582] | 0.3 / 9.1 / 9.38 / 9.88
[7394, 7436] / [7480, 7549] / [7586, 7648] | -4.5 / 9.11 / 9.56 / 8.84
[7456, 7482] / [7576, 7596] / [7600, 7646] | -1.0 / 9.38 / 9.42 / 8.85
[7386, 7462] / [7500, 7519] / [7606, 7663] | -1.2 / 9.12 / 9.58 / 8.85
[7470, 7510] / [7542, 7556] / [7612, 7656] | -1.0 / 9.45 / 9.94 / 8.99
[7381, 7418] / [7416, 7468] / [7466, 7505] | 0.3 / 9.06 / 9.19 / 9.43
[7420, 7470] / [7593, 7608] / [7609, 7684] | 0.4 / 9.19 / 8.41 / 8.5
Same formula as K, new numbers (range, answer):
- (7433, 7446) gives 9.02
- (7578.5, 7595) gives 10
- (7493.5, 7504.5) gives 9.76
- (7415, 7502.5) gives 9.69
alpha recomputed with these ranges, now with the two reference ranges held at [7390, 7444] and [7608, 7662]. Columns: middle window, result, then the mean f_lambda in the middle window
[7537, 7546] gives -0.9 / 9.87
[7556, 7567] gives -1.3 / 10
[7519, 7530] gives -0.5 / 9.39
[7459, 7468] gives -0.4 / 9.4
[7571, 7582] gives -1.4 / 10.1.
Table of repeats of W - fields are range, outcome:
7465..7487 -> 9.64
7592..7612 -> 8.69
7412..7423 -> 9.37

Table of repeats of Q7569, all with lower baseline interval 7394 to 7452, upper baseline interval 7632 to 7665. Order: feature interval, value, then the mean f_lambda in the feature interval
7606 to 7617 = 0.027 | 8.46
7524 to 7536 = -0.079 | 9.52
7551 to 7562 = -0.128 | 9.89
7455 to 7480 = -0.047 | 9.4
